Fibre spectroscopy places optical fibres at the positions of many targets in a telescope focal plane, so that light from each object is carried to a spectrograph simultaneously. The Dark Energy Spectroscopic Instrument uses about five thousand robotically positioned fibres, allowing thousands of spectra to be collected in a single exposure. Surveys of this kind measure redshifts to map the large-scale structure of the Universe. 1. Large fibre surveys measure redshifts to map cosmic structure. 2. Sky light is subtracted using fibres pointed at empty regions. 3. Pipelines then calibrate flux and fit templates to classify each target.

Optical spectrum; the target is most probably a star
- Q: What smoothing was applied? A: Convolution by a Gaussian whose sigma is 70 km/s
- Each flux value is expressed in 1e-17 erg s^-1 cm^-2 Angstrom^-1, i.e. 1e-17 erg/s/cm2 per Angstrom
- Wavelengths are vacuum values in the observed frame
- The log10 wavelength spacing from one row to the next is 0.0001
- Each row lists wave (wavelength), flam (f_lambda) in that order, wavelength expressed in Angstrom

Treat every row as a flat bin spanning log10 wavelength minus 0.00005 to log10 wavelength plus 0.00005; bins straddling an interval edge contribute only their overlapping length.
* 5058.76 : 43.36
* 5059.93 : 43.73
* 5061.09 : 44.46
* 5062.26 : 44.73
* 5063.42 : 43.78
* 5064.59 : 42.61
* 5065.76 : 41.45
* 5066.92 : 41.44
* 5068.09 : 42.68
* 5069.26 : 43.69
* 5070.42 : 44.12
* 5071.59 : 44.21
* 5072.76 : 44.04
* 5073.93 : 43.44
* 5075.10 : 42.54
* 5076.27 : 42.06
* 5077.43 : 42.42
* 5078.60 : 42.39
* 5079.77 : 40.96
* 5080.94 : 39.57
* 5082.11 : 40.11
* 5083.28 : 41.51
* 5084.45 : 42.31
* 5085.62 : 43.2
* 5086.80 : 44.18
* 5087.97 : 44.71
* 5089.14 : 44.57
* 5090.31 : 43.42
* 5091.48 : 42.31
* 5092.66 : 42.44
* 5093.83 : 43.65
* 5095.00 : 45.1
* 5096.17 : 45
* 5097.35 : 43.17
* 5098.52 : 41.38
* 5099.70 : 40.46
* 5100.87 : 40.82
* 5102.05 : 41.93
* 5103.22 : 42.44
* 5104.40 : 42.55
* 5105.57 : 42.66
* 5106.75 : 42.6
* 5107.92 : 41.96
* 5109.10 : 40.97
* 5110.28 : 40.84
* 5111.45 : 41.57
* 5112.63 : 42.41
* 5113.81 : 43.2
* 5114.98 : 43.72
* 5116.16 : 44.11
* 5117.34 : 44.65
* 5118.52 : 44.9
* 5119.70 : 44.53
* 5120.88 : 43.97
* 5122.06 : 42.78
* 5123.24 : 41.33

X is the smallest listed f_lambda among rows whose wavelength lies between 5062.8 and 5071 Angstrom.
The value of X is 41.44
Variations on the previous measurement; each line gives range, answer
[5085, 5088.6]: 43.2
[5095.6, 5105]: 40.46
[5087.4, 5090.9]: 43.42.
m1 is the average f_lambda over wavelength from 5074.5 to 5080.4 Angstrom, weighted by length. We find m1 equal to 42.1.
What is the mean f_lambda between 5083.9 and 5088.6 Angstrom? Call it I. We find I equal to 43.6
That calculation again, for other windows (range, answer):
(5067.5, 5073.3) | 43.7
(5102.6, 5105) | 42.6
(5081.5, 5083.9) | 40.8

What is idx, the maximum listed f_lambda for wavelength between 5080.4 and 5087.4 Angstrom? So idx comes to 44.18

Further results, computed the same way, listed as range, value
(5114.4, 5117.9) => 44.65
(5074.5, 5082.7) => 42.54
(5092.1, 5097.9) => 45.1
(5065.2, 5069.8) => 43.69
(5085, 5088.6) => 44.71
